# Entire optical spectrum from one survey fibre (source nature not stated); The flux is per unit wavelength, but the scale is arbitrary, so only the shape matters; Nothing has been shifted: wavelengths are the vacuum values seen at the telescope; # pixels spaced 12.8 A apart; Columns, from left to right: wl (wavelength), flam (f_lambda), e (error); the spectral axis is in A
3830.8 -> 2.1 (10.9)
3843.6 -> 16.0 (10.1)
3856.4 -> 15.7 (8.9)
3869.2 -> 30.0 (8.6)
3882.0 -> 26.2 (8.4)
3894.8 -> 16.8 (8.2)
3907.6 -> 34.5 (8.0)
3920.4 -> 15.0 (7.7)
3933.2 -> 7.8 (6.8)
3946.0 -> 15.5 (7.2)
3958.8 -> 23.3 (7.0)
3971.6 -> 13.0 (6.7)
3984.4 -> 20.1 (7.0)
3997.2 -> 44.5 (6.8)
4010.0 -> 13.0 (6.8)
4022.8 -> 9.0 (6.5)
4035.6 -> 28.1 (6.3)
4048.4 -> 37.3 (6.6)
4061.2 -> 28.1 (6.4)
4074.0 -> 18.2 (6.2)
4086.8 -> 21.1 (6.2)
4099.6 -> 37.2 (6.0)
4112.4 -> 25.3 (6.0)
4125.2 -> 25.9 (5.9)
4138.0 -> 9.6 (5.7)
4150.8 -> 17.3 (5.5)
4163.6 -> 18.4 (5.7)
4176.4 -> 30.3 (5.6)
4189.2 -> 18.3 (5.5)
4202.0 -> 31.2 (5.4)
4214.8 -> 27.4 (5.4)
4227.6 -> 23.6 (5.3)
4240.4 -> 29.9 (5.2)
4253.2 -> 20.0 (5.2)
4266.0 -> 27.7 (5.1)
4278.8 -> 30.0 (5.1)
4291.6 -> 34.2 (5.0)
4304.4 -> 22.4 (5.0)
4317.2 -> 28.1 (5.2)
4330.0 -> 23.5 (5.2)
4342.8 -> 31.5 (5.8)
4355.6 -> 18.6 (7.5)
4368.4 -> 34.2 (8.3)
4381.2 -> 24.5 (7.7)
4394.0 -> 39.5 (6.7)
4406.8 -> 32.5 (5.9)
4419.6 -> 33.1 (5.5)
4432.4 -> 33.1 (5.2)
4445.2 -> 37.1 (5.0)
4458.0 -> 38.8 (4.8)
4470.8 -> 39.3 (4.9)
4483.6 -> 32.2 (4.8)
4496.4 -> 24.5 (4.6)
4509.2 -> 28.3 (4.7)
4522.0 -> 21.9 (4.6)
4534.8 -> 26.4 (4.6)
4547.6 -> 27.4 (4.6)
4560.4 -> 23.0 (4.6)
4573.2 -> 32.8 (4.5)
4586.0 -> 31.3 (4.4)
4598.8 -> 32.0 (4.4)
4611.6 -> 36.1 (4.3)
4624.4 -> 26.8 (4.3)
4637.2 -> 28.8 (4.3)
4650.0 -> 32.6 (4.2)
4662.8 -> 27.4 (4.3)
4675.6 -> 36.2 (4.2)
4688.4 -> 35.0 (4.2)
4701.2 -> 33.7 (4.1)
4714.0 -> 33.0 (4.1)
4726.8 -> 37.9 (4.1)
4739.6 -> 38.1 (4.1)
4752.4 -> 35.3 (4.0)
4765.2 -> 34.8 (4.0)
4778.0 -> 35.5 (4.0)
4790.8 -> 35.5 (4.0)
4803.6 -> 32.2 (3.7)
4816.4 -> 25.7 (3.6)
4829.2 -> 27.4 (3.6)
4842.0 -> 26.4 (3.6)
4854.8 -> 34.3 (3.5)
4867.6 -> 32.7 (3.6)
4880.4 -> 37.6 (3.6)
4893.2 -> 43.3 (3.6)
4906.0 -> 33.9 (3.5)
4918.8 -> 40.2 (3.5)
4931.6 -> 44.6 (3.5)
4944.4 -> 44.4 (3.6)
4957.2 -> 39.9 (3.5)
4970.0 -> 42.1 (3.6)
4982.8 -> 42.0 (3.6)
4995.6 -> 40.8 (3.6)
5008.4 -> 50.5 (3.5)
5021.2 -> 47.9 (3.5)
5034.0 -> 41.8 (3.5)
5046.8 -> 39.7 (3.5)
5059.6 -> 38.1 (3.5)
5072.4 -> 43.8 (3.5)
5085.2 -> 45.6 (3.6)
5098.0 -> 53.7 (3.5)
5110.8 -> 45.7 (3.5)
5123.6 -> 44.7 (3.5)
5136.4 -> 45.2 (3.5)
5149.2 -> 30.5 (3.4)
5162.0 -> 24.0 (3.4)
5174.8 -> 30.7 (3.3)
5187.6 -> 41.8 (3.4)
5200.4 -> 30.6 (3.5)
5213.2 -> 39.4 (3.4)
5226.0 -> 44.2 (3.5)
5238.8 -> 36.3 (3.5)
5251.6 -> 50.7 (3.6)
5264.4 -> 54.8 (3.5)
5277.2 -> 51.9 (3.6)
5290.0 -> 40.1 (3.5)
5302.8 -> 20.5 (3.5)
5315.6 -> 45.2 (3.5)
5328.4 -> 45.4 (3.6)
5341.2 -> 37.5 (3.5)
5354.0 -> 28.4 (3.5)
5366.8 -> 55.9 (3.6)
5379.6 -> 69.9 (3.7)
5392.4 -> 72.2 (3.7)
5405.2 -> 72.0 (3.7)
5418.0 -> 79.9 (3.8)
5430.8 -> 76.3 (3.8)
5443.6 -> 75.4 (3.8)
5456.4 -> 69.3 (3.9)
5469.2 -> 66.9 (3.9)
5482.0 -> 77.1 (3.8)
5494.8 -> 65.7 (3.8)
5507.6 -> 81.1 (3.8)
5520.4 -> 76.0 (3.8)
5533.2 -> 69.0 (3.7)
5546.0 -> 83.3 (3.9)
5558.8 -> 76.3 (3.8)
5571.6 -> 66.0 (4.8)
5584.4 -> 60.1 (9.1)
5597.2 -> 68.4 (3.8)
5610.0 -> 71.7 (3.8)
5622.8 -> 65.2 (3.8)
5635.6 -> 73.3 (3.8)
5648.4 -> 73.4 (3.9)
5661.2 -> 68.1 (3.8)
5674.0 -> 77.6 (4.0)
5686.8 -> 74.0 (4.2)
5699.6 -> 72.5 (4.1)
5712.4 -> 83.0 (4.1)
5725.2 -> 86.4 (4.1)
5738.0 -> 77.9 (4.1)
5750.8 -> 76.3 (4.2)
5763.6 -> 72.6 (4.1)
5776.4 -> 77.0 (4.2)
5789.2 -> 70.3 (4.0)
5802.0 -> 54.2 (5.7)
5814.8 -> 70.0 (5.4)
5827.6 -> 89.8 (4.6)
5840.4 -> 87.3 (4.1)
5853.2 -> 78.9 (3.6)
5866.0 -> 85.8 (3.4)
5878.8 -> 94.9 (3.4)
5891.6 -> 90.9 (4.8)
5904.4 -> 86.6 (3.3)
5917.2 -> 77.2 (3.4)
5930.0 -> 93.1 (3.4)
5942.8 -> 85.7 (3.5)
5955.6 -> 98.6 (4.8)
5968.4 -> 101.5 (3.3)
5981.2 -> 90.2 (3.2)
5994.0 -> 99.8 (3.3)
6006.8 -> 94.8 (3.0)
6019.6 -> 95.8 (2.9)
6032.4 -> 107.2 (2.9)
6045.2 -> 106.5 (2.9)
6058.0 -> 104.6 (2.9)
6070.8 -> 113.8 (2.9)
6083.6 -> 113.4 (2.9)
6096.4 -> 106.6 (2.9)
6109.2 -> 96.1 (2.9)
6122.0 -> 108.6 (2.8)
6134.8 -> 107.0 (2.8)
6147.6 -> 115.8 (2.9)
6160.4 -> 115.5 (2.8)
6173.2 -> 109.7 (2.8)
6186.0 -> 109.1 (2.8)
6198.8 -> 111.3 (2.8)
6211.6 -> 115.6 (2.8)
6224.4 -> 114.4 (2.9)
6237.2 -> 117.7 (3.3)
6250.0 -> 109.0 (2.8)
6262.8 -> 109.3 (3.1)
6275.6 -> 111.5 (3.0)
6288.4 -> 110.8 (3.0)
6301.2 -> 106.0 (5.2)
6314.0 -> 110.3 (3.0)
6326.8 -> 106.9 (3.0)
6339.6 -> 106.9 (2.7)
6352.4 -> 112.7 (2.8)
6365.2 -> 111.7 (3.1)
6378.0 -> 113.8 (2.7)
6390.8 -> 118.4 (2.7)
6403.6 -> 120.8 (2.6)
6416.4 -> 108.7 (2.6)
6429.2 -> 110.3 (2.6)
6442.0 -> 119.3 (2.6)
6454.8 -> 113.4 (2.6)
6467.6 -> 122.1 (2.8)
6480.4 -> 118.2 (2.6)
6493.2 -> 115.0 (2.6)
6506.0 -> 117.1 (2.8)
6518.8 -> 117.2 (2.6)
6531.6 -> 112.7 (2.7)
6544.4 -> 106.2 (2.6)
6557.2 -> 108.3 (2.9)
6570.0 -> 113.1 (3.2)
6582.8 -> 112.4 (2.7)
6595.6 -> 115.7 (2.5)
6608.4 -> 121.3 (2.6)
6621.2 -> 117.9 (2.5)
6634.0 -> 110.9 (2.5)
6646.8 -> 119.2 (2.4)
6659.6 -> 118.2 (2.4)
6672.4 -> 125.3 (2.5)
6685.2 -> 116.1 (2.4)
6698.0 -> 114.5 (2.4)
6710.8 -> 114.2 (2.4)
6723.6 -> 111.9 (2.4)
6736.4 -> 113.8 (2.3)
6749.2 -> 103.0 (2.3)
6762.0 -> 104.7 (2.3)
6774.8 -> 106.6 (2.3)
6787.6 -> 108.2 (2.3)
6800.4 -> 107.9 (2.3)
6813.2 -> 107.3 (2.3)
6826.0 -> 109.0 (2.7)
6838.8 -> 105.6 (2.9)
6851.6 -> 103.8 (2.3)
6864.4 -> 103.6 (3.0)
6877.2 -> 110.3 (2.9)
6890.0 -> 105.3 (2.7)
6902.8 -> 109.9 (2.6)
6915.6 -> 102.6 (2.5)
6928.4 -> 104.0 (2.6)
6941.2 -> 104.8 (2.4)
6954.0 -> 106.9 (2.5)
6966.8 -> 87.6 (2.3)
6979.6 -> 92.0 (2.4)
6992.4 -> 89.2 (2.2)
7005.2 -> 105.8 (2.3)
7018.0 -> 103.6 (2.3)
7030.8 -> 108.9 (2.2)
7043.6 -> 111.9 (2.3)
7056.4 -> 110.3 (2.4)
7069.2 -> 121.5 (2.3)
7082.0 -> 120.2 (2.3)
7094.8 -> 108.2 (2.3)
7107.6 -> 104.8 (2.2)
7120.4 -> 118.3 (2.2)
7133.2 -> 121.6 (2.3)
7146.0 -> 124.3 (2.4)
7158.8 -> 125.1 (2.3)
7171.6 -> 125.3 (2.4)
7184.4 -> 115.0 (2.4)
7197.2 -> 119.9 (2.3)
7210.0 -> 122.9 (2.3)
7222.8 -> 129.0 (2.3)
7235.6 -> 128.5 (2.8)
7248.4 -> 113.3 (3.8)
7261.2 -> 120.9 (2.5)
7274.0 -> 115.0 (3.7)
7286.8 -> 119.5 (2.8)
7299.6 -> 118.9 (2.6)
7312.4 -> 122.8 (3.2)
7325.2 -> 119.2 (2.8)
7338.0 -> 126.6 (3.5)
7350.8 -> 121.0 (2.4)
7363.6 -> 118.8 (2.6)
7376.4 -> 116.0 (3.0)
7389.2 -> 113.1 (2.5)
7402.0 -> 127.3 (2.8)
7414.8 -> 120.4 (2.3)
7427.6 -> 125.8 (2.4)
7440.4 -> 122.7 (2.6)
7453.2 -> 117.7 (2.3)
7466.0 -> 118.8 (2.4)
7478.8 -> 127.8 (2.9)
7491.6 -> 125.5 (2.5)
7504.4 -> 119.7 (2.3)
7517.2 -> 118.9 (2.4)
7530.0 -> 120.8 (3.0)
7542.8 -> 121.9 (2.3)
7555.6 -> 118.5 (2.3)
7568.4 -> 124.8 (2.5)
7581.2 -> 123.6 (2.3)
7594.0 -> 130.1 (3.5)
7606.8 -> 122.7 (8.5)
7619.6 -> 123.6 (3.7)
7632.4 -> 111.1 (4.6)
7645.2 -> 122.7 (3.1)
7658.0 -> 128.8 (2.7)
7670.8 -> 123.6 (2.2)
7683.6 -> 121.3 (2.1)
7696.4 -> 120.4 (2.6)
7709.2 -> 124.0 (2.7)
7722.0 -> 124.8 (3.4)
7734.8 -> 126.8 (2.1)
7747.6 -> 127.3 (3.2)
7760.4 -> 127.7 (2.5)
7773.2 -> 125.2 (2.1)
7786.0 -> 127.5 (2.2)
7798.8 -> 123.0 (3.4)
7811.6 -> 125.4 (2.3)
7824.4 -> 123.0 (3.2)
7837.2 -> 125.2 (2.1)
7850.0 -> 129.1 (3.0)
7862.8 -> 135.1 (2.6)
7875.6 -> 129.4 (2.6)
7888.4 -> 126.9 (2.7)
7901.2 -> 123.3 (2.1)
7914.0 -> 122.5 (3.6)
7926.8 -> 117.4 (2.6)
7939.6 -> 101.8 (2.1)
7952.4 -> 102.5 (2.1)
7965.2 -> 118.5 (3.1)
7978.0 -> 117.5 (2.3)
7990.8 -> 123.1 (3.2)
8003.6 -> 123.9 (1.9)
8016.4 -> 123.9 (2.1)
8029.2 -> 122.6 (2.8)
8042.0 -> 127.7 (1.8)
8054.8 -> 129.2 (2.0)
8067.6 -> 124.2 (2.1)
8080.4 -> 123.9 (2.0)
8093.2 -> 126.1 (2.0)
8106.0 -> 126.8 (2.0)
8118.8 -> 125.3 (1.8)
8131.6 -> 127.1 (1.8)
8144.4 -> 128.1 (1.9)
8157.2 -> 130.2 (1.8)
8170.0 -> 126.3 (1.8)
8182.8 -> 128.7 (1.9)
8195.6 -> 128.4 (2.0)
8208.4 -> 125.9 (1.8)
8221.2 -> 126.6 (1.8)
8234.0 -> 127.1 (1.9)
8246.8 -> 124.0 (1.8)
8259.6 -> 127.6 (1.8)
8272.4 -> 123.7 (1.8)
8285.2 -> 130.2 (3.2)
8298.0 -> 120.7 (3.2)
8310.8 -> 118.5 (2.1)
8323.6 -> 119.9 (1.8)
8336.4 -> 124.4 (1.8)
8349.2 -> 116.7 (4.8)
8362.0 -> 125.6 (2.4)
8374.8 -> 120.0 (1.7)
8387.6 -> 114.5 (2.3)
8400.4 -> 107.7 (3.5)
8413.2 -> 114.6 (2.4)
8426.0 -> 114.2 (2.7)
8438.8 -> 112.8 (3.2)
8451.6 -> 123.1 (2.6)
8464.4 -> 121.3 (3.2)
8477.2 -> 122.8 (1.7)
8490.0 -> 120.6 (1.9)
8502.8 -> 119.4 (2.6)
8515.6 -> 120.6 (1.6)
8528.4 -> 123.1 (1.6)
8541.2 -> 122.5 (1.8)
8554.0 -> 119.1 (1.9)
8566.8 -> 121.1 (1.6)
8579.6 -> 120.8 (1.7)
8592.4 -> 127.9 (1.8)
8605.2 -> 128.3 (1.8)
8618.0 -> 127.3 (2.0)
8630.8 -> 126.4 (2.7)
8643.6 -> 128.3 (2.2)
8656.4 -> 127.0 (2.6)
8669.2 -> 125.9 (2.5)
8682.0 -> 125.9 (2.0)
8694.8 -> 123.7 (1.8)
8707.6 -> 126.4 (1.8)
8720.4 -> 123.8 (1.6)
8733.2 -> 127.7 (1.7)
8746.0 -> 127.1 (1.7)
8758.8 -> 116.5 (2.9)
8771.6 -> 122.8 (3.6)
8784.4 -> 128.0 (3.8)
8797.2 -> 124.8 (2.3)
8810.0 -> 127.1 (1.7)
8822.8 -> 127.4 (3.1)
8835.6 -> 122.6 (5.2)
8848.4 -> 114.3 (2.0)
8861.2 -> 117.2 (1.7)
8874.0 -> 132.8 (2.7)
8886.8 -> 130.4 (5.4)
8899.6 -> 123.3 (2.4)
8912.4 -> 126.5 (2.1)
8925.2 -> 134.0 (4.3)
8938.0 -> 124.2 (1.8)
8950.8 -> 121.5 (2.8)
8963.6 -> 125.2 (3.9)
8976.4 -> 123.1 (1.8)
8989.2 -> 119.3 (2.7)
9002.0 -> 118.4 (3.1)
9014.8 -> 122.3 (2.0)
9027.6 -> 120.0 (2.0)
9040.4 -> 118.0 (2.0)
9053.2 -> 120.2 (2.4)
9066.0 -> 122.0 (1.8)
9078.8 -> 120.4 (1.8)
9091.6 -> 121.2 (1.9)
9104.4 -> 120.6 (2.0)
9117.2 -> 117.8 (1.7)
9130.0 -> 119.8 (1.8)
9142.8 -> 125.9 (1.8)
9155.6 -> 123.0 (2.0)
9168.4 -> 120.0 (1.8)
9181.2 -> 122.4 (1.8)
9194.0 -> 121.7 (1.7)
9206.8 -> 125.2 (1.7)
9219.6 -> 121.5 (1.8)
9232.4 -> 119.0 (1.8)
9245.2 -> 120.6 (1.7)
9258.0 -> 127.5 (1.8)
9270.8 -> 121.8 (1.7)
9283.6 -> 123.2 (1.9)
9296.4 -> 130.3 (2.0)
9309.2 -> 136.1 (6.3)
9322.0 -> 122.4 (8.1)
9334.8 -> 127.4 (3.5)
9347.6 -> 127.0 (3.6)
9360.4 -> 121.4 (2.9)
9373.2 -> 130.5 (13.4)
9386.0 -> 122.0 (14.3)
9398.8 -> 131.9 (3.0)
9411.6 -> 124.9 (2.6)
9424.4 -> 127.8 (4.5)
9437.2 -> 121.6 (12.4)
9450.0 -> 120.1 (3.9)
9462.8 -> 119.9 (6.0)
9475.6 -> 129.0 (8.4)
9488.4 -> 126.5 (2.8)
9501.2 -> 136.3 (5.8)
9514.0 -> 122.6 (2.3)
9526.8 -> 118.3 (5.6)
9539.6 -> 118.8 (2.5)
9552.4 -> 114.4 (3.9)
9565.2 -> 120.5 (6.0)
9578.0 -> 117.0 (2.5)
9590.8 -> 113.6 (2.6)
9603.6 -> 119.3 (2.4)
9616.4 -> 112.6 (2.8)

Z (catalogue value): 0.348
